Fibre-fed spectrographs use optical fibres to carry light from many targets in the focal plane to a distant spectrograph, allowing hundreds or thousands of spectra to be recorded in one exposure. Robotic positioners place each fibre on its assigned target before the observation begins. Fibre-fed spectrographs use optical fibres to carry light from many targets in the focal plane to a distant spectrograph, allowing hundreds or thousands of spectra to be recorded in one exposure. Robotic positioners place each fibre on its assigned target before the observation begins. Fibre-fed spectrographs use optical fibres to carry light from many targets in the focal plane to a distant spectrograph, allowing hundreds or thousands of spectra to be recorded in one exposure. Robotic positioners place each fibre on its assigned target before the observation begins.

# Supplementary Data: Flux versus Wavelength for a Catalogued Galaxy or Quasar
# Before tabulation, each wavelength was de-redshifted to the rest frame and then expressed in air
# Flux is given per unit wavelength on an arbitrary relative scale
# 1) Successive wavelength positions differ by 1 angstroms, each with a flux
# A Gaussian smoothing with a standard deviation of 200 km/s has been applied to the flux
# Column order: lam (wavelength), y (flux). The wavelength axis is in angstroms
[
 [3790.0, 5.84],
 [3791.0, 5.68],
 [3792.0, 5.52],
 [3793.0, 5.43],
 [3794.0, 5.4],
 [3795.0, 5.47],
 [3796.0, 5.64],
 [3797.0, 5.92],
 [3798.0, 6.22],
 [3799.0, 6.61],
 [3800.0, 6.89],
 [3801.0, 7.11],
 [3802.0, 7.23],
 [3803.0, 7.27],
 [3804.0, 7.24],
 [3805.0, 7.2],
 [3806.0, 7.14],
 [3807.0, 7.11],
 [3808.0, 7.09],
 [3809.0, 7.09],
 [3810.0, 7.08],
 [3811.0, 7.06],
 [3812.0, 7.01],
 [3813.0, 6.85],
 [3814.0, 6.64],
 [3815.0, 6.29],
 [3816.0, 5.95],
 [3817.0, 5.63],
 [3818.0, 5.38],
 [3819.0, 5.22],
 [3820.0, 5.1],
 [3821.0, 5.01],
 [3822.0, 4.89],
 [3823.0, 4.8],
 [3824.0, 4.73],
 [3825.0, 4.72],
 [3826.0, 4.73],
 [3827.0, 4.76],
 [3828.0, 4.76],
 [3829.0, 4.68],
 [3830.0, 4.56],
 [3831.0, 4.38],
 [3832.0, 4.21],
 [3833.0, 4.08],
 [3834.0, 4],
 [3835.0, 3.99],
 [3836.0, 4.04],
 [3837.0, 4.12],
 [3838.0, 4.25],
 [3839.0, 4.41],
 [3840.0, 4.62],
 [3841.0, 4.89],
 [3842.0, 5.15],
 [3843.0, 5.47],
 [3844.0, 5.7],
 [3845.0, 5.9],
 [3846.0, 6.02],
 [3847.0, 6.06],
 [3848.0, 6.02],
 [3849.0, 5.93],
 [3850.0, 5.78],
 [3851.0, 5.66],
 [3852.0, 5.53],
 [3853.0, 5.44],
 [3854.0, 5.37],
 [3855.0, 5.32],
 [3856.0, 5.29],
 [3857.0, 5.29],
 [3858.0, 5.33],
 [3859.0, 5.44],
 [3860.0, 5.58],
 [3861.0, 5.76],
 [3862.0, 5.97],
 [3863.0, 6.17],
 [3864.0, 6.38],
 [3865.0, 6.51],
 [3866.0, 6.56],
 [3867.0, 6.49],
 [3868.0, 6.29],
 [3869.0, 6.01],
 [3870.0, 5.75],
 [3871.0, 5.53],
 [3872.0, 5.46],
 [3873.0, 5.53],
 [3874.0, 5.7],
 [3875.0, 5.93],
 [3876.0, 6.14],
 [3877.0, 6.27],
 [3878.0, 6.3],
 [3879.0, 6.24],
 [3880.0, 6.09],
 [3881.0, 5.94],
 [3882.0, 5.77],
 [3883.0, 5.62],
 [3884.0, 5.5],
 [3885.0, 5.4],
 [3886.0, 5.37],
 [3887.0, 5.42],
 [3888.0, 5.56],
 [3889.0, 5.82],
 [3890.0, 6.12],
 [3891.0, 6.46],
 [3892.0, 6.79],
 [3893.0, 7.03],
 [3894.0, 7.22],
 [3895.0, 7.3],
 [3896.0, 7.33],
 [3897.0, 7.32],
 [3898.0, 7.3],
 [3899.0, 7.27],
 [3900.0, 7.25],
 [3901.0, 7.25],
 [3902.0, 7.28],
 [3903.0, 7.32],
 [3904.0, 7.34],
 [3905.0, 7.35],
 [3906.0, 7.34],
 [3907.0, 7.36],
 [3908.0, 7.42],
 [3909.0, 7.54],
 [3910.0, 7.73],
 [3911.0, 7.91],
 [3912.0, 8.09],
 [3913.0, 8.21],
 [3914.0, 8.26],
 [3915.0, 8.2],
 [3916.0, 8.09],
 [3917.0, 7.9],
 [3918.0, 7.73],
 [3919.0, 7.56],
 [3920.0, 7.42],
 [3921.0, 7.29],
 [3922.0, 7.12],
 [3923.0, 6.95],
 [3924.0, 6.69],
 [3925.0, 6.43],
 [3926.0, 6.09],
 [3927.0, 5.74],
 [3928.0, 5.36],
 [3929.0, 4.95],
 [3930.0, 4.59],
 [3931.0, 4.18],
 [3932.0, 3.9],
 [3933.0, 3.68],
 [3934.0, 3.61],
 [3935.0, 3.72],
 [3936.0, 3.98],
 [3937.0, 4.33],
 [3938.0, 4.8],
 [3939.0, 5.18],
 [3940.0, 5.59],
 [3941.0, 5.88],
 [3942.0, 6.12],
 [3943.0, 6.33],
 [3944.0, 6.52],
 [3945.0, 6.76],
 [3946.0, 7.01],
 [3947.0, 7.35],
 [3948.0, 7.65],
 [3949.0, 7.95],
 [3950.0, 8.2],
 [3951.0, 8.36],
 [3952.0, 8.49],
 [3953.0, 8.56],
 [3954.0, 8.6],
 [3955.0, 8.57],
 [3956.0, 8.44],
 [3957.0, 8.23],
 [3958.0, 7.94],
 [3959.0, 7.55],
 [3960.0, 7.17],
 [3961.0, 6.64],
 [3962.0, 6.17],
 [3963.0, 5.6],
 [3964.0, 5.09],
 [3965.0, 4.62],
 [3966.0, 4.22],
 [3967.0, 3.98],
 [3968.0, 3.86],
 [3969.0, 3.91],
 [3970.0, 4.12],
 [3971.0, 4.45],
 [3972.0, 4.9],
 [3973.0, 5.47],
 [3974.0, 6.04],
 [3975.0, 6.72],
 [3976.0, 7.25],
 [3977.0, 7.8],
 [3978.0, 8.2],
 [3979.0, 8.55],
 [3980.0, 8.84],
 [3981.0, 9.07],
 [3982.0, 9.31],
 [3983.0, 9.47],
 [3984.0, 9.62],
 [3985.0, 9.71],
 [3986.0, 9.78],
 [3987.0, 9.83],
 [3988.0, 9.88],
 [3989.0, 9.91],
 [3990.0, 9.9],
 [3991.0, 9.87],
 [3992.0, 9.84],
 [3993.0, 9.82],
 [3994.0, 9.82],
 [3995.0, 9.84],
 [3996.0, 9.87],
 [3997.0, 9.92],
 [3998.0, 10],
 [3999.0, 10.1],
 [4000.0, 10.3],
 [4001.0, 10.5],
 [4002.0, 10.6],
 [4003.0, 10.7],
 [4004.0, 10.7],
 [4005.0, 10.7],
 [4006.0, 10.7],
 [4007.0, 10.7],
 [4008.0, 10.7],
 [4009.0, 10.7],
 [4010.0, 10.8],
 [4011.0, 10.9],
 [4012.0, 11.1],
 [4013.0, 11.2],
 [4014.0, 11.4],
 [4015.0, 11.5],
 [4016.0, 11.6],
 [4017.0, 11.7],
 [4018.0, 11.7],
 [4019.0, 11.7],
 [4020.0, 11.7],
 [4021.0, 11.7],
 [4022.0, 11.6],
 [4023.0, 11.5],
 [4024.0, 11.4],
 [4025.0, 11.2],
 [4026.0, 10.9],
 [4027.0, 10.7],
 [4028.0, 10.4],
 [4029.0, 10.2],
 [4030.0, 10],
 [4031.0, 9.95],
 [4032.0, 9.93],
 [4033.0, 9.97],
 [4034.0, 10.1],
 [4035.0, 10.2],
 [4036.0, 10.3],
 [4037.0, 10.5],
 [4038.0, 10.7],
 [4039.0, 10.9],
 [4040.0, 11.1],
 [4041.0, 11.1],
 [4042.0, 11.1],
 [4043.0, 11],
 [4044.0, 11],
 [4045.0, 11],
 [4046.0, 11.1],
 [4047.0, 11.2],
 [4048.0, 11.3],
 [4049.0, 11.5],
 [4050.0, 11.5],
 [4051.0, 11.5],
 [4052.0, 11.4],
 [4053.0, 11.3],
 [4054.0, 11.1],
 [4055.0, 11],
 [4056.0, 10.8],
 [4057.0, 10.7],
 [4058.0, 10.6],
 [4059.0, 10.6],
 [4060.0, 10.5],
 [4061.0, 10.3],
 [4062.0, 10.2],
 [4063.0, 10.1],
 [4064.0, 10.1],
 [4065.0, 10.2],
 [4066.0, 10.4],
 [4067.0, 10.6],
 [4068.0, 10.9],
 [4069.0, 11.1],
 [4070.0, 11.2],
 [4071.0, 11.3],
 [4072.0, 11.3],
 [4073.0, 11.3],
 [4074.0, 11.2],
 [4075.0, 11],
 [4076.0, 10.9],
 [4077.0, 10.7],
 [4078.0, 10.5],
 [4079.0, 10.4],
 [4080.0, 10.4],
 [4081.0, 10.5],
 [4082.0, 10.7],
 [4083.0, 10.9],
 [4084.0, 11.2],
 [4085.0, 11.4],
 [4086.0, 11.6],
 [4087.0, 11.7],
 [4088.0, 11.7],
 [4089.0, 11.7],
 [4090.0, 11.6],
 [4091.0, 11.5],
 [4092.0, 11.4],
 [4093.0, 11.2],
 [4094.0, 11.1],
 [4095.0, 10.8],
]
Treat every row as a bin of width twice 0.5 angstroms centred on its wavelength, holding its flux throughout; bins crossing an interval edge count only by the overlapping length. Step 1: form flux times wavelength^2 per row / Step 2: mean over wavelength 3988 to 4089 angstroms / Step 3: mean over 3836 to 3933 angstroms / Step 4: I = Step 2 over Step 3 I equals 1.87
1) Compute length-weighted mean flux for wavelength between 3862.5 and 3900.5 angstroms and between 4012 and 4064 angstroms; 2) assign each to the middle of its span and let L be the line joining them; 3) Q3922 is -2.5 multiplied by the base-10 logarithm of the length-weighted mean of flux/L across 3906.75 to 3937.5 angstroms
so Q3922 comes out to 0.16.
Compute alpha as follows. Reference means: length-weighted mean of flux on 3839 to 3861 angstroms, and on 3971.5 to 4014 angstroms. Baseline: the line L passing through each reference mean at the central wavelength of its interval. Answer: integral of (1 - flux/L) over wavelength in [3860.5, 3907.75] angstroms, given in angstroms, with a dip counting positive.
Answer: 0.5 angstroms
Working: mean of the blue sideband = 5.49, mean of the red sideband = 9.54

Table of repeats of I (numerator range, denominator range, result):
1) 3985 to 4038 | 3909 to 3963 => 1.64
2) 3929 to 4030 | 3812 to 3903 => 1.56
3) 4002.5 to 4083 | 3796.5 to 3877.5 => 2.12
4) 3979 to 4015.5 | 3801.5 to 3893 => 1.93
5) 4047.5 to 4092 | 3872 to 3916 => 1.77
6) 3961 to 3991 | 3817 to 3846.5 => 1.61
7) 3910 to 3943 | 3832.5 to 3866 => 1.20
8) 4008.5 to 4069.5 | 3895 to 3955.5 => 1.70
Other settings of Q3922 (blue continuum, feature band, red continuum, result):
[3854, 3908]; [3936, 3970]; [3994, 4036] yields 0.32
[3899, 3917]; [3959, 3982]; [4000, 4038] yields 0.47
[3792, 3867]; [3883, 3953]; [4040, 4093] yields 0.16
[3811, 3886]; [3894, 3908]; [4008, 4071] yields -0.05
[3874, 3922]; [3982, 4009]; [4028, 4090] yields -0.09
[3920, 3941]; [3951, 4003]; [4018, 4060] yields -0.04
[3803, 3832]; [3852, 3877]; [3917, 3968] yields 0.04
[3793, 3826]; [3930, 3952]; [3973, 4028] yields 0.47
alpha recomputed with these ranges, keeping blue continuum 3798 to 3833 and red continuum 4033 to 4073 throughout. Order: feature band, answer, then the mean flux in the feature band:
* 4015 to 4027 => -1.55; 11.5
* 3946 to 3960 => 1.12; 8.07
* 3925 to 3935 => 4.30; 4.72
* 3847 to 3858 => 1.83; 5.58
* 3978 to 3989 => 0.03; 9.37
